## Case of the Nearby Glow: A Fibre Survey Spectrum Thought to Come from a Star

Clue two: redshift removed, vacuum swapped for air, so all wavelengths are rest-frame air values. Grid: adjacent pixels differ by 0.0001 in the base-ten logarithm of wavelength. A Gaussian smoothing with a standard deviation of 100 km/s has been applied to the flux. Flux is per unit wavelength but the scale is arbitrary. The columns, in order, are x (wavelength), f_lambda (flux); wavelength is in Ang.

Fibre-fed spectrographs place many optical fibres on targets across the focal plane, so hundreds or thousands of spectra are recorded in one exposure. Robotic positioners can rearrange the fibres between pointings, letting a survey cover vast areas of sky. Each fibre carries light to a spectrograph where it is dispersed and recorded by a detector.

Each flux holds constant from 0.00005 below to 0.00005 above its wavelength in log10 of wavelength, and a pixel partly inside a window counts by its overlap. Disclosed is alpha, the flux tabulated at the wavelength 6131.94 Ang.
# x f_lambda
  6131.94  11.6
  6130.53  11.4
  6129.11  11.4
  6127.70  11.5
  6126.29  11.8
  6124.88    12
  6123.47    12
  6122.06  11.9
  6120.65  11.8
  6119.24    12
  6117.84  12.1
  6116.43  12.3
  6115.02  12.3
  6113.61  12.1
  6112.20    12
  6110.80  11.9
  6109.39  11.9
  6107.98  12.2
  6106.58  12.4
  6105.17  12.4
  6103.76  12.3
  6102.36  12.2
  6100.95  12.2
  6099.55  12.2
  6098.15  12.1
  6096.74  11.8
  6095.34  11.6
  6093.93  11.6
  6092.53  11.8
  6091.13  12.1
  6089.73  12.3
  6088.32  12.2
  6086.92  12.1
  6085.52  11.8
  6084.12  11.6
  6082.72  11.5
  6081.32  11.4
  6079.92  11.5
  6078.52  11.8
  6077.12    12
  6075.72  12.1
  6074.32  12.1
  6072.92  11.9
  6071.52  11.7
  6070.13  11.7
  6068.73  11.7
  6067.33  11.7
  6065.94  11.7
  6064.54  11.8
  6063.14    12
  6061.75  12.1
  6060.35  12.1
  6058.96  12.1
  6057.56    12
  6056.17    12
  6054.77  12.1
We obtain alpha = 11.6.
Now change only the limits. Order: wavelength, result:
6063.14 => 12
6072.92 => 11.9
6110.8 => 11.9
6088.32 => 12.2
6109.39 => 11.9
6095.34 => 11.6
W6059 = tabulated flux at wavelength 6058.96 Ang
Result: 12.1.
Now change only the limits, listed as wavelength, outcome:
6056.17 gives 12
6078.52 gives 11.8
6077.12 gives 12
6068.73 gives 11.7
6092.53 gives 11.8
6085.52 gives 11.8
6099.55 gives 12.2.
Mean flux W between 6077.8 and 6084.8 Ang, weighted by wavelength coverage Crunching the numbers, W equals 11.6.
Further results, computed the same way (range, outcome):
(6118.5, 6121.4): 11.9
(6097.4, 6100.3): 12.2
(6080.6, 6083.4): 11.5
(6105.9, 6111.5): 12.1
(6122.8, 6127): 11.9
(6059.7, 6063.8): 12.1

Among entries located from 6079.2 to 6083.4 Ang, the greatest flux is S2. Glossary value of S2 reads 11.5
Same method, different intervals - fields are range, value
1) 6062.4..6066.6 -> 12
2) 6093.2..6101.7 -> 12.2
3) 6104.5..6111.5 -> 12.4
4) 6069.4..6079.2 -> 12.1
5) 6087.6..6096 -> 12.3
